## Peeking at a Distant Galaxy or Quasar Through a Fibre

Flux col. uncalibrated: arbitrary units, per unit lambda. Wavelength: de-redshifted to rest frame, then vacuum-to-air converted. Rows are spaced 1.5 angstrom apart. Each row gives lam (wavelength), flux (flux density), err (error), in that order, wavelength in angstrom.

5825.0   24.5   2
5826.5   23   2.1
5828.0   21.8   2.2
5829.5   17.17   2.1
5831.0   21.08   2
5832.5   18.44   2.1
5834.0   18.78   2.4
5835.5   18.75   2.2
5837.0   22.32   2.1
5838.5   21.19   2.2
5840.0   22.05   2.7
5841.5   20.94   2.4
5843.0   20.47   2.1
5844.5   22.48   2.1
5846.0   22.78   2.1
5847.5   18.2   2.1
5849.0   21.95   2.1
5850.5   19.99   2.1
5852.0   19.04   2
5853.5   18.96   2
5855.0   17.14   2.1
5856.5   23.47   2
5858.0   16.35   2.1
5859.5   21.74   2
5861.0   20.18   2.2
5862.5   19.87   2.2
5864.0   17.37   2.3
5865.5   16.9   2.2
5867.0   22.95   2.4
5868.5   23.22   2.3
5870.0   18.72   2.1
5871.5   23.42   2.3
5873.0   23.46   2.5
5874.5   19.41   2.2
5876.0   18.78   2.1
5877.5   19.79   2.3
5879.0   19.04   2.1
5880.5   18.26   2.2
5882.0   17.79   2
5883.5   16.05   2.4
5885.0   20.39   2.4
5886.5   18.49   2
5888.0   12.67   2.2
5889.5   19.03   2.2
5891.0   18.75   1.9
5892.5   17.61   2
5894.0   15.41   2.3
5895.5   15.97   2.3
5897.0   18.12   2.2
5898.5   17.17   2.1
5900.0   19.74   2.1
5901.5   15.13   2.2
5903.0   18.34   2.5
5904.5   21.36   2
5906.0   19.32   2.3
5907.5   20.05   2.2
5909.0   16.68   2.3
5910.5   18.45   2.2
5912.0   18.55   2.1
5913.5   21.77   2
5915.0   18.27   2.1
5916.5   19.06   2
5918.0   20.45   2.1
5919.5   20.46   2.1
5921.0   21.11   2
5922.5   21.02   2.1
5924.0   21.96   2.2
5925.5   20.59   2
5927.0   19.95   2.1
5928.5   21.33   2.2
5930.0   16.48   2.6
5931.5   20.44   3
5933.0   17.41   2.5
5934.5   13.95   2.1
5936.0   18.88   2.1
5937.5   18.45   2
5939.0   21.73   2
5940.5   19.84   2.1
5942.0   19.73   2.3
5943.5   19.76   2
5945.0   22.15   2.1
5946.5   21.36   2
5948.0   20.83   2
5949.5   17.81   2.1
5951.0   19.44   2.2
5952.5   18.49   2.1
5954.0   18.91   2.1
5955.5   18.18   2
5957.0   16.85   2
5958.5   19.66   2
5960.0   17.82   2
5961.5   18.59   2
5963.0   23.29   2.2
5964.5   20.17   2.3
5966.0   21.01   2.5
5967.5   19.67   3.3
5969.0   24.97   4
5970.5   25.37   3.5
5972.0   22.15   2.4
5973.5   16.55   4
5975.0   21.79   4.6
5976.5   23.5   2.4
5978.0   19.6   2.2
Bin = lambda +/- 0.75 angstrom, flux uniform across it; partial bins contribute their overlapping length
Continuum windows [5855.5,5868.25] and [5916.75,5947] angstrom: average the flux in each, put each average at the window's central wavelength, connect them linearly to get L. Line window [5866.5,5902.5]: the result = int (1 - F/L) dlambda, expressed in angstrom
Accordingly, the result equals 2.2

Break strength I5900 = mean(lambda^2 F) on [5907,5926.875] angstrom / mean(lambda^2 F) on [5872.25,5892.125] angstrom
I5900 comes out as 1.1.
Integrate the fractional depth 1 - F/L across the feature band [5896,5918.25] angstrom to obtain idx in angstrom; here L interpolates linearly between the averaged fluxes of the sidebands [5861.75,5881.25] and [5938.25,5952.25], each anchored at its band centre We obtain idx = 1.54 angstrom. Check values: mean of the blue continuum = 20.1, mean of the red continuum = 20.2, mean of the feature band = 18.8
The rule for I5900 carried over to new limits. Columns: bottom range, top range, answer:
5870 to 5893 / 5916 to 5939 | 1.05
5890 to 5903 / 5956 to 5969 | 1.17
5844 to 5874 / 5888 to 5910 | 0.89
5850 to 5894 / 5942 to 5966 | 1.05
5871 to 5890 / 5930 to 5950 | 1.04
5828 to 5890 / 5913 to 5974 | 1.04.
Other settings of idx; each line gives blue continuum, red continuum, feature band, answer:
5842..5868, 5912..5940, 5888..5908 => 1.9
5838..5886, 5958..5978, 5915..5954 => 2.1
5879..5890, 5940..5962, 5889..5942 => -1.6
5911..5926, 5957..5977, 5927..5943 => 1.3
